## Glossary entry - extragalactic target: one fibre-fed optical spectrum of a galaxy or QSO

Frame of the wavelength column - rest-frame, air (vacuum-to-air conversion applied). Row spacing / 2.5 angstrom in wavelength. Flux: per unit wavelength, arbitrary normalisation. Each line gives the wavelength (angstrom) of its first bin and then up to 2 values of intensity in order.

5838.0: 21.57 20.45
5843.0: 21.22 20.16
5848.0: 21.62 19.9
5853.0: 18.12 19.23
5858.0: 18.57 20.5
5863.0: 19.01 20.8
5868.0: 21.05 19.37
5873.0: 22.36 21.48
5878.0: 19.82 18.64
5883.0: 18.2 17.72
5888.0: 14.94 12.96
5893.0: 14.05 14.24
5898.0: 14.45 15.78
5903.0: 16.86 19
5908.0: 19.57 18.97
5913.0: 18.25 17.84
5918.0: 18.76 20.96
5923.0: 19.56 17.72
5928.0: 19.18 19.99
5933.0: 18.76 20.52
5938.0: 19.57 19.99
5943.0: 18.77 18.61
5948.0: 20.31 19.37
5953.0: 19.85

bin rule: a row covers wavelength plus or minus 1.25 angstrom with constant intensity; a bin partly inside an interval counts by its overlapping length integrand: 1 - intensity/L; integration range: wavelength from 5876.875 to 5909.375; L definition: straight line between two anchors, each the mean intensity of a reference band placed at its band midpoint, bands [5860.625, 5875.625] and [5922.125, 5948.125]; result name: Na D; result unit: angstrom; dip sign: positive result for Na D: 5.6 angstrom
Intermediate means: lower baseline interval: 20.6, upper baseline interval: 19.3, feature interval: 16.6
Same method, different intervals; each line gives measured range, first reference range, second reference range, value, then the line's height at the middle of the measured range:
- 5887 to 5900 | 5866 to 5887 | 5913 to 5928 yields 3.51 angstrom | 19.5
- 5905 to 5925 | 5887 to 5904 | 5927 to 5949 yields -2.56 angstrom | 16.9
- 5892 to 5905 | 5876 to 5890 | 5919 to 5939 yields 2.17 angstrom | 18.4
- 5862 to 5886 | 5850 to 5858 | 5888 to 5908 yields -3.47 angstrom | 17.4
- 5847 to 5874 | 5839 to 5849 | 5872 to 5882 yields 0.85 angstrom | 20.7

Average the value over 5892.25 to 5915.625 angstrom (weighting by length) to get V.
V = 16.9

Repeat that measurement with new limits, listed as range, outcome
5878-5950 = 18.1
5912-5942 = 19.3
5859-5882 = 20.3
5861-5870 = 20.2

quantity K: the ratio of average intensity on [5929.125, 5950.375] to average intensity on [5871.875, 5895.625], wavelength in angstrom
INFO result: 1.1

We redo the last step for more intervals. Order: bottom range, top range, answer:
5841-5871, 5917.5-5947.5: 0.97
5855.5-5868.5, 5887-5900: 0.72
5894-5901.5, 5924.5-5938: 1.31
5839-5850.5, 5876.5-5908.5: 0.80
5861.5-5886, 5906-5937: 0.96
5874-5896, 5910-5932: 1.12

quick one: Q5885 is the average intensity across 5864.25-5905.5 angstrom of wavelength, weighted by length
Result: 17.7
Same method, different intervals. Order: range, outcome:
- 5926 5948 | 19.4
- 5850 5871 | 19.6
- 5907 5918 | 18.6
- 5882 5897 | 15.3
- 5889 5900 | 14.1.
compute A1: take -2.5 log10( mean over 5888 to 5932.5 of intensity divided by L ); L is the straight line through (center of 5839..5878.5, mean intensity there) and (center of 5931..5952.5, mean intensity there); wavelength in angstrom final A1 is 0.13 mag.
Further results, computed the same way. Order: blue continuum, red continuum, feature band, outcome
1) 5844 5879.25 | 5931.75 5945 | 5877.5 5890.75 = 0.16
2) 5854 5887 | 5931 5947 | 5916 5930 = 0.02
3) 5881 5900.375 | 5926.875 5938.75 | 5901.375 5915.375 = -0.08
